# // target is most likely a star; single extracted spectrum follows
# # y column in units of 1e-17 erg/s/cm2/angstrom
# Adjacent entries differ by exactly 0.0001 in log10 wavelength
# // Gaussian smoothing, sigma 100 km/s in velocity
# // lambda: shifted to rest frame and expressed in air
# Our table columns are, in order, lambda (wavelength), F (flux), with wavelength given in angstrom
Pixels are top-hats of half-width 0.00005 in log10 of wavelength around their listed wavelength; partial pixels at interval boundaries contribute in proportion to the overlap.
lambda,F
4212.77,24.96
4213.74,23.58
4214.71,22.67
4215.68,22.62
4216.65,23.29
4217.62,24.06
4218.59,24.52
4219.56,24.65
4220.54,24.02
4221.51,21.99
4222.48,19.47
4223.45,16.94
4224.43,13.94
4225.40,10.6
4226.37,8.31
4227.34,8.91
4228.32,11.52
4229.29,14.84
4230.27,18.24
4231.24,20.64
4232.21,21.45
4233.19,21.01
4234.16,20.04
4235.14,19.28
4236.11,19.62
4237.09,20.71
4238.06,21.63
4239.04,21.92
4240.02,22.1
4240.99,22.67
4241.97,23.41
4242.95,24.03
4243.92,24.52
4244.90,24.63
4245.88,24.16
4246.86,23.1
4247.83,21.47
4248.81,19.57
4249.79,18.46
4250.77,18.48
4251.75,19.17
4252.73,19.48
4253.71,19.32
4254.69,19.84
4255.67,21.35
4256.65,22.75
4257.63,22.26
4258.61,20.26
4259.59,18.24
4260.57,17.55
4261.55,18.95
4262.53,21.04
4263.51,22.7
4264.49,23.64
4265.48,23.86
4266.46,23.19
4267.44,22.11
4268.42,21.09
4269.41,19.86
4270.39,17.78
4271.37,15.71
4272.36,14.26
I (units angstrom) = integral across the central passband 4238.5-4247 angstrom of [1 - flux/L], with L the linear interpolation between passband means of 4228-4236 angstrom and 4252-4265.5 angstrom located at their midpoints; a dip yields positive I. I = -1.7 angstrom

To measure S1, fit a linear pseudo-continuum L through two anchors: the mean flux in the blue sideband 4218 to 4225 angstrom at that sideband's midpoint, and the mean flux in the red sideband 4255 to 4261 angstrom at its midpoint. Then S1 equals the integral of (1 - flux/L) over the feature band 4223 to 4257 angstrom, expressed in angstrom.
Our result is 2.0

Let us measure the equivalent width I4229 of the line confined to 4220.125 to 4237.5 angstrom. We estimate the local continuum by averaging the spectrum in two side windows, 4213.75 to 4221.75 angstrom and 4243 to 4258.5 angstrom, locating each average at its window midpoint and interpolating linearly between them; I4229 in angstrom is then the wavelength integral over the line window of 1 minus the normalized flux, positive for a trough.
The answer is 4.2 angstrom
